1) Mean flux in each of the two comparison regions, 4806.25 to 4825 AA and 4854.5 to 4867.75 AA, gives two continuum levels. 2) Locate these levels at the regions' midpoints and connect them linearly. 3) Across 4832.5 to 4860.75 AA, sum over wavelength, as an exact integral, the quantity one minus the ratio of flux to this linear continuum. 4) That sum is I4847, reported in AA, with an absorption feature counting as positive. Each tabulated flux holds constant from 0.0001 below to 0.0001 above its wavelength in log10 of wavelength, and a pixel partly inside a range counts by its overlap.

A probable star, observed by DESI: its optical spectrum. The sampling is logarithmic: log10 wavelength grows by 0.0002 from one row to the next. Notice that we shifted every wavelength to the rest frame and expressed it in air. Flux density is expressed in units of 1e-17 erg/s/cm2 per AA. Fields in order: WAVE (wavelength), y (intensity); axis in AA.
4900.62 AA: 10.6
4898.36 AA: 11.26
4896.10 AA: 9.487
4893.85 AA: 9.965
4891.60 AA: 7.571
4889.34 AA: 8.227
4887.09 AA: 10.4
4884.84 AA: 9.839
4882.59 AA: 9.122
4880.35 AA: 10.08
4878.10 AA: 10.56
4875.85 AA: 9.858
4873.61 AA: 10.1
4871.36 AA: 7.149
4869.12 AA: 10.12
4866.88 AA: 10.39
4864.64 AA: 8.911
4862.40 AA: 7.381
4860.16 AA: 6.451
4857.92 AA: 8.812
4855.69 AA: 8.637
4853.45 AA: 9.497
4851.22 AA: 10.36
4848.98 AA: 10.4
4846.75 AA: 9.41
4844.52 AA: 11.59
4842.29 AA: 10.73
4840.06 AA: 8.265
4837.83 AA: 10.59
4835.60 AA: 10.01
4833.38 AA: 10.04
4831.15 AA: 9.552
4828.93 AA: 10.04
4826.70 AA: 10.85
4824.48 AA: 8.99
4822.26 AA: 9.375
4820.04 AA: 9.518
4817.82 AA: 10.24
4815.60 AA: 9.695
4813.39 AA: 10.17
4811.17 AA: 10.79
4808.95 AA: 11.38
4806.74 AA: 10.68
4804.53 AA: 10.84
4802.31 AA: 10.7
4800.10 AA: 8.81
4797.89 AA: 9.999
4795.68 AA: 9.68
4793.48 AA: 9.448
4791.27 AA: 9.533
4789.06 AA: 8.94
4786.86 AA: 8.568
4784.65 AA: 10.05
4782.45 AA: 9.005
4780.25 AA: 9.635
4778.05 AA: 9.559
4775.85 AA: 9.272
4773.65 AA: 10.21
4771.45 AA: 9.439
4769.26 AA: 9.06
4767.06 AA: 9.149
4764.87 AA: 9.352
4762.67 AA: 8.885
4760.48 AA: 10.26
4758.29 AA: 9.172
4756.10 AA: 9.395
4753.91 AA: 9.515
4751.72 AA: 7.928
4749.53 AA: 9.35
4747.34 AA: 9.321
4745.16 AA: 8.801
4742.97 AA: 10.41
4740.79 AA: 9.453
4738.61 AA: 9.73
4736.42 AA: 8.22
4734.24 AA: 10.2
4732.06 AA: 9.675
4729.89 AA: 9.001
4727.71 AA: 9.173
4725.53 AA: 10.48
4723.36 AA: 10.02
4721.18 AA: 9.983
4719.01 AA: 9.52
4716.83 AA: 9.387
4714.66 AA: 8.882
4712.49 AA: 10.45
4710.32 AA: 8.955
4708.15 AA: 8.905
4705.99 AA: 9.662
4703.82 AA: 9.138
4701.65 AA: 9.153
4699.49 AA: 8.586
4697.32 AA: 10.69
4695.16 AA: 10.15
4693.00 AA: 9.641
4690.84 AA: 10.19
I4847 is -2.2 AA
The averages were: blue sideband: 10.1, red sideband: 8.4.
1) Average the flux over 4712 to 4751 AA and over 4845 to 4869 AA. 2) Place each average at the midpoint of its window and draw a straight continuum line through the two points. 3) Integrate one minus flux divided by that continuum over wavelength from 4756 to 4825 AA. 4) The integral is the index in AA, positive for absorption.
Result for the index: -2.6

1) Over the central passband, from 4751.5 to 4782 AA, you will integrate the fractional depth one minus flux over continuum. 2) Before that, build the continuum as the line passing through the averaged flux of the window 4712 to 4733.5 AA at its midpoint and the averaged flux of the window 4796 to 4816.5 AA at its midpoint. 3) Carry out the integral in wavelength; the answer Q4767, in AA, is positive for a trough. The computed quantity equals 1.9 AA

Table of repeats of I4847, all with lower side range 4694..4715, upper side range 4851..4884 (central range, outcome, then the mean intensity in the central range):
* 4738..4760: 0.1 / 9.33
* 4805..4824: -2.0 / 10.2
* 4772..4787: -0.3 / 9.53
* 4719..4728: -0.5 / 9.93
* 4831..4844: -1.1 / 9.96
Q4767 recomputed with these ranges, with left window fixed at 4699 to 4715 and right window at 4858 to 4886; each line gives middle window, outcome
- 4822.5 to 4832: -0.66 AA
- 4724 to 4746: -0.70 AA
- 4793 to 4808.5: -1.53 AA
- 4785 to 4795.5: -0.04 AA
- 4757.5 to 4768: -0.17 AA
